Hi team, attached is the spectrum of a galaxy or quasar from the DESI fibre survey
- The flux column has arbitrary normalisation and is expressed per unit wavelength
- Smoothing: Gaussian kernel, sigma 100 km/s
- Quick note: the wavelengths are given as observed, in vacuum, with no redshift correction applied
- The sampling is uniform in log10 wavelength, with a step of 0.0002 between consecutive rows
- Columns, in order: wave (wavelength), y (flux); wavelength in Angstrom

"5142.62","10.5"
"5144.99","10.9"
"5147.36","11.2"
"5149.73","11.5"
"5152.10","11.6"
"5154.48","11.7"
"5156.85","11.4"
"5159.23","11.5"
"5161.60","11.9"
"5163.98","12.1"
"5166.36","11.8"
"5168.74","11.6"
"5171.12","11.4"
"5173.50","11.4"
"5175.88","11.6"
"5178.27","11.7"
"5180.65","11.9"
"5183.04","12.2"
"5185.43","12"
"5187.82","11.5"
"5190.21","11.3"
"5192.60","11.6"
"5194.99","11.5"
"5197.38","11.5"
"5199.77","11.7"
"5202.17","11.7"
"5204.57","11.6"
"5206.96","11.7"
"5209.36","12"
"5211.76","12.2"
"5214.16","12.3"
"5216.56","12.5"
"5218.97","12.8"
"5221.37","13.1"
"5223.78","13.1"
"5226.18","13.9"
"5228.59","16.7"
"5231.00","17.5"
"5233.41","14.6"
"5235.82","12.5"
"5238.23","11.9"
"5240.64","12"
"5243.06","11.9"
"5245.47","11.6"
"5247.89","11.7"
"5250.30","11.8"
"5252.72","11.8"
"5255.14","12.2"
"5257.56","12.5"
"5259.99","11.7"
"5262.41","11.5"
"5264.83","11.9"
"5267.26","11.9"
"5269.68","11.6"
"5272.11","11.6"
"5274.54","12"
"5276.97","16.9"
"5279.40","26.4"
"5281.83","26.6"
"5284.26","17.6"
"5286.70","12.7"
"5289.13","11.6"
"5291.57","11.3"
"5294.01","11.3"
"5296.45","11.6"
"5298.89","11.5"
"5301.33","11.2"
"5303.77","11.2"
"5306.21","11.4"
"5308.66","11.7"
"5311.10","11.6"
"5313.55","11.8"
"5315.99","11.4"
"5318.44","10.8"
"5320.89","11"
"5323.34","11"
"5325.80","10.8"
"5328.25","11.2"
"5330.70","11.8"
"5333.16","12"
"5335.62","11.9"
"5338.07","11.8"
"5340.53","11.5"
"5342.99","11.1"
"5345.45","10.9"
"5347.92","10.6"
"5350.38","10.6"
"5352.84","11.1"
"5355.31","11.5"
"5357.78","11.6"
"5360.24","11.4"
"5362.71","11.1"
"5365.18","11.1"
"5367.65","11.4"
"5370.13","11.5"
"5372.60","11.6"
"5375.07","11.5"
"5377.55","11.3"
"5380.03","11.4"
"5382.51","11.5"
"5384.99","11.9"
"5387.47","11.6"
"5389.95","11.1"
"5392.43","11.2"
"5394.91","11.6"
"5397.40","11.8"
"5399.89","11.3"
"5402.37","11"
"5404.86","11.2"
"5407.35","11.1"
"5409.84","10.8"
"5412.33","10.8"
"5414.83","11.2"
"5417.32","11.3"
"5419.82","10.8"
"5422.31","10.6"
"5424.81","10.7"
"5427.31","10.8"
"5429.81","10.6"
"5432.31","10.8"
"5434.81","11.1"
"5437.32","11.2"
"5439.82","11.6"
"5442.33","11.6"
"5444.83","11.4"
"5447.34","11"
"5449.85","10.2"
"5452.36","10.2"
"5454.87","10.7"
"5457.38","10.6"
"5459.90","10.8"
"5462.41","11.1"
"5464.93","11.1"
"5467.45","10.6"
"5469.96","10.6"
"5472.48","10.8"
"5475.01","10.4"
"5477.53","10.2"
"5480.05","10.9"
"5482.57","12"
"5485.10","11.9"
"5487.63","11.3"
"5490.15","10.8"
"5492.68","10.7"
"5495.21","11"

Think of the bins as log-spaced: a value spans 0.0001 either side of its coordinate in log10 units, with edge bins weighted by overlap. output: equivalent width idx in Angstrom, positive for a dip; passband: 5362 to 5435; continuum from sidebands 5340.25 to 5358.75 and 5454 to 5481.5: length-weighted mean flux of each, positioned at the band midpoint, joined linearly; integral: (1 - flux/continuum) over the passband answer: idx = -1.7 Angstrom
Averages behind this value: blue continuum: 11.1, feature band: 11.2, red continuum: 10.7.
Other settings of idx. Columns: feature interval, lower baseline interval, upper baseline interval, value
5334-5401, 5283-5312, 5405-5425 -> 0.2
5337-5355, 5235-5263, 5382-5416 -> 0.6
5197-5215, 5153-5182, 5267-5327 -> 0.4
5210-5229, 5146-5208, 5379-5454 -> -2.6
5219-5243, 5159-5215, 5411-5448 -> -4.5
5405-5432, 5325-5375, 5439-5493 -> 0.5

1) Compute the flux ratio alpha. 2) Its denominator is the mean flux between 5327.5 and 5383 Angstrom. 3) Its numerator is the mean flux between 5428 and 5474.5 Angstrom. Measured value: 1.0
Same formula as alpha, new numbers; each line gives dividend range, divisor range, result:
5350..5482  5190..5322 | 0.86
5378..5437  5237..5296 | 0.83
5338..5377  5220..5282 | 0.82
